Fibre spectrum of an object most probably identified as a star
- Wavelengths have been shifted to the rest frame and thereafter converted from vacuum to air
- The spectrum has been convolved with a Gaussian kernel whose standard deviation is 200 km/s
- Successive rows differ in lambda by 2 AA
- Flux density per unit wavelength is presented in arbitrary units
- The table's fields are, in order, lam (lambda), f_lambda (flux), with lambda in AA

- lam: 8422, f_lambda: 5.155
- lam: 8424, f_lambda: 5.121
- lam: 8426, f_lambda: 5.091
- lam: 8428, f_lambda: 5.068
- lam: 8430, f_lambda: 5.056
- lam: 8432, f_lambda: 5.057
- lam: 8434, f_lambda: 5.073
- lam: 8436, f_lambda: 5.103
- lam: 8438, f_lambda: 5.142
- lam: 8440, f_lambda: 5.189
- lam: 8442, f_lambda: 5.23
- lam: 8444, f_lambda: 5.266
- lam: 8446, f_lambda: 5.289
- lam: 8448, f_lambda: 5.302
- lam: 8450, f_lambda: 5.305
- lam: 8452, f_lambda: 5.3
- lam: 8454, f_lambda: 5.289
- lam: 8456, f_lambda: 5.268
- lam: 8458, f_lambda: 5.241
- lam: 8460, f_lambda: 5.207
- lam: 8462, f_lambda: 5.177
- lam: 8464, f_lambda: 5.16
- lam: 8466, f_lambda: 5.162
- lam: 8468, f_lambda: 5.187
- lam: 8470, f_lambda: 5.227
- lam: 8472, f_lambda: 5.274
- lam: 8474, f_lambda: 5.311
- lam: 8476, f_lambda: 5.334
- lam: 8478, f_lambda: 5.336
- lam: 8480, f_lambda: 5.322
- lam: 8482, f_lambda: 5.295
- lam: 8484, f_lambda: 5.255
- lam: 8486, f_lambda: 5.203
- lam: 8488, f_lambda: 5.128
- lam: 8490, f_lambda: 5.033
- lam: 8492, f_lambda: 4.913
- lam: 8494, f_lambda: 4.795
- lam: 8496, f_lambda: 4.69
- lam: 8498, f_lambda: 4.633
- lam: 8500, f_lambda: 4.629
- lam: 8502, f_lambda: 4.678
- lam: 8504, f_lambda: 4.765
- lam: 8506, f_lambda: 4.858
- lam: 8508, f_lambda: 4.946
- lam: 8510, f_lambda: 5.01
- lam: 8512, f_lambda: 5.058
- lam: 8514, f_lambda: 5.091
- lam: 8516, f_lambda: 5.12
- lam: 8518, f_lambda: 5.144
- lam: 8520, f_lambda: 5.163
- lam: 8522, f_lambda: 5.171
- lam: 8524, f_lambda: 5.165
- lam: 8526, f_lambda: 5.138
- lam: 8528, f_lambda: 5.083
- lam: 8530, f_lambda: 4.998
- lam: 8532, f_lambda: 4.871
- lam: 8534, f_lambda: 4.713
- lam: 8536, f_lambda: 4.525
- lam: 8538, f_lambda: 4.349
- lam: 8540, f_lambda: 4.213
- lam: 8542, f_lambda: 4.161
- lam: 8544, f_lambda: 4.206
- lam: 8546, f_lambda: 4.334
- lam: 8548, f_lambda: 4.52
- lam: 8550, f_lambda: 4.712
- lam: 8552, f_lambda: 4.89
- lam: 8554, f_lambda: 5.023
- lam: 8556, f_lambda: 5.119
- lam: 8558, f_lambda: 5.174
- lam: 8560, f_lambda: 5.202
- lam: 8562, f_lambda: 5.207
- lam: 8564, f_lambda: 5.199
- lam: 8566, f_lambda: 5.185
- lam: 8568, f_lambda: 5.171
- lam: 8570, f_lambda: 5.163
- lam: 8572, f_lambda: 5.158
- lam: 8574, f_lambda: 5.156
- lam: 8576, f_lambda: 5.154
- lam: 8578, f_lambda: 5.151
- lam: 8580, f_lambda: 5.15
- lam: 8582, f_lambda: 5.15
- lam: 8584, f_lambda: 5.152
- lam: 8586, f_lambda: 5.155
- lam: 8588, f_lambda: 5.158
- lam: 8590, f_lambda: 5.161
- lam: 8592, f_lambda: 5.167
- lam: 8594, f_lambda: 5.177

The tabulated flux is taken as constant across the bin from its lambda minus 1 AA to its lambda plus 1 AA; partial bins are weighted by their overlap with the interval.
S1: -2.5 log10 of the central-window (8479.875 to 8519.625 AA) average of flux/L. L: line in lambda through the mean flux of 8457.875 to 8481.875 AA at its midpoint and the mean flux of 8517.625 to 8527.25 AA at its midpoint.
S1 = 0.05 mag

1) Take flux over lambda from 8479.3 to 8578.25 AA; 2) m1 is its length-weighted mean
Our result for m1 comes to 4.93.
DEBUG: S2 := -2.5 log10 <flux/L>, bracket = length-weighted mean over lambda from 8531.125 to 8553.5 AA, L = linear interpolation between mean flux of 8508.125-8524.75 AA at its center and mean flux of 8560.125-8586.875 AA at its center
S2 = 0.14 mag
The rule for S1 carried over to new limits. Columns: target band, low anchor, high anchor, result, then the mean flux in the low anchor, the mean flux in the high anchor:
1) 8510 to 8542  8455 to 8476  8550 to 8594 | 0.06 mag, 5.23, 5.14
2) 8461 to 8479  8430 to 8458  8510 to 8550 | -0.03 mag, 5.21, 4.79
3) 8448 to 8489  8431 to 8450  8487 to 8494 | -0.04 mag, 5.19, 4.99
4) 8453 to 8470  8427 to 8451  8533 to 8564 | -0.03 mag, 5.17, 4.71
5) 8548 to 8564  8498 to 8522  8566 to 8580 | 0.02 mag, 4.95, 5.16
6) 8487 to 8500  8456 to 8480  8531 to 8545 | 0.02 mag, 5.24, 4.43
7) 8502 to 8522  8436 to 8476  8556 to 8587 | 0.04 mag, 5.24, 5.17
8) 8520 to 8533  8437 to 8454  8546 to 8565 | -0.01 mag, 5.25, 4.97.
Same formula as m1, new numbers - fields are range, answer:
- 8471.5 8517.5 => 5.03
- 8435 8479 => 5.24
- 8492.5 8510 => 4.77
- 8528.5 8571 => 4.81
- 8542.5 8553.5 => 4.54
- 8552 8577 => 5.15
